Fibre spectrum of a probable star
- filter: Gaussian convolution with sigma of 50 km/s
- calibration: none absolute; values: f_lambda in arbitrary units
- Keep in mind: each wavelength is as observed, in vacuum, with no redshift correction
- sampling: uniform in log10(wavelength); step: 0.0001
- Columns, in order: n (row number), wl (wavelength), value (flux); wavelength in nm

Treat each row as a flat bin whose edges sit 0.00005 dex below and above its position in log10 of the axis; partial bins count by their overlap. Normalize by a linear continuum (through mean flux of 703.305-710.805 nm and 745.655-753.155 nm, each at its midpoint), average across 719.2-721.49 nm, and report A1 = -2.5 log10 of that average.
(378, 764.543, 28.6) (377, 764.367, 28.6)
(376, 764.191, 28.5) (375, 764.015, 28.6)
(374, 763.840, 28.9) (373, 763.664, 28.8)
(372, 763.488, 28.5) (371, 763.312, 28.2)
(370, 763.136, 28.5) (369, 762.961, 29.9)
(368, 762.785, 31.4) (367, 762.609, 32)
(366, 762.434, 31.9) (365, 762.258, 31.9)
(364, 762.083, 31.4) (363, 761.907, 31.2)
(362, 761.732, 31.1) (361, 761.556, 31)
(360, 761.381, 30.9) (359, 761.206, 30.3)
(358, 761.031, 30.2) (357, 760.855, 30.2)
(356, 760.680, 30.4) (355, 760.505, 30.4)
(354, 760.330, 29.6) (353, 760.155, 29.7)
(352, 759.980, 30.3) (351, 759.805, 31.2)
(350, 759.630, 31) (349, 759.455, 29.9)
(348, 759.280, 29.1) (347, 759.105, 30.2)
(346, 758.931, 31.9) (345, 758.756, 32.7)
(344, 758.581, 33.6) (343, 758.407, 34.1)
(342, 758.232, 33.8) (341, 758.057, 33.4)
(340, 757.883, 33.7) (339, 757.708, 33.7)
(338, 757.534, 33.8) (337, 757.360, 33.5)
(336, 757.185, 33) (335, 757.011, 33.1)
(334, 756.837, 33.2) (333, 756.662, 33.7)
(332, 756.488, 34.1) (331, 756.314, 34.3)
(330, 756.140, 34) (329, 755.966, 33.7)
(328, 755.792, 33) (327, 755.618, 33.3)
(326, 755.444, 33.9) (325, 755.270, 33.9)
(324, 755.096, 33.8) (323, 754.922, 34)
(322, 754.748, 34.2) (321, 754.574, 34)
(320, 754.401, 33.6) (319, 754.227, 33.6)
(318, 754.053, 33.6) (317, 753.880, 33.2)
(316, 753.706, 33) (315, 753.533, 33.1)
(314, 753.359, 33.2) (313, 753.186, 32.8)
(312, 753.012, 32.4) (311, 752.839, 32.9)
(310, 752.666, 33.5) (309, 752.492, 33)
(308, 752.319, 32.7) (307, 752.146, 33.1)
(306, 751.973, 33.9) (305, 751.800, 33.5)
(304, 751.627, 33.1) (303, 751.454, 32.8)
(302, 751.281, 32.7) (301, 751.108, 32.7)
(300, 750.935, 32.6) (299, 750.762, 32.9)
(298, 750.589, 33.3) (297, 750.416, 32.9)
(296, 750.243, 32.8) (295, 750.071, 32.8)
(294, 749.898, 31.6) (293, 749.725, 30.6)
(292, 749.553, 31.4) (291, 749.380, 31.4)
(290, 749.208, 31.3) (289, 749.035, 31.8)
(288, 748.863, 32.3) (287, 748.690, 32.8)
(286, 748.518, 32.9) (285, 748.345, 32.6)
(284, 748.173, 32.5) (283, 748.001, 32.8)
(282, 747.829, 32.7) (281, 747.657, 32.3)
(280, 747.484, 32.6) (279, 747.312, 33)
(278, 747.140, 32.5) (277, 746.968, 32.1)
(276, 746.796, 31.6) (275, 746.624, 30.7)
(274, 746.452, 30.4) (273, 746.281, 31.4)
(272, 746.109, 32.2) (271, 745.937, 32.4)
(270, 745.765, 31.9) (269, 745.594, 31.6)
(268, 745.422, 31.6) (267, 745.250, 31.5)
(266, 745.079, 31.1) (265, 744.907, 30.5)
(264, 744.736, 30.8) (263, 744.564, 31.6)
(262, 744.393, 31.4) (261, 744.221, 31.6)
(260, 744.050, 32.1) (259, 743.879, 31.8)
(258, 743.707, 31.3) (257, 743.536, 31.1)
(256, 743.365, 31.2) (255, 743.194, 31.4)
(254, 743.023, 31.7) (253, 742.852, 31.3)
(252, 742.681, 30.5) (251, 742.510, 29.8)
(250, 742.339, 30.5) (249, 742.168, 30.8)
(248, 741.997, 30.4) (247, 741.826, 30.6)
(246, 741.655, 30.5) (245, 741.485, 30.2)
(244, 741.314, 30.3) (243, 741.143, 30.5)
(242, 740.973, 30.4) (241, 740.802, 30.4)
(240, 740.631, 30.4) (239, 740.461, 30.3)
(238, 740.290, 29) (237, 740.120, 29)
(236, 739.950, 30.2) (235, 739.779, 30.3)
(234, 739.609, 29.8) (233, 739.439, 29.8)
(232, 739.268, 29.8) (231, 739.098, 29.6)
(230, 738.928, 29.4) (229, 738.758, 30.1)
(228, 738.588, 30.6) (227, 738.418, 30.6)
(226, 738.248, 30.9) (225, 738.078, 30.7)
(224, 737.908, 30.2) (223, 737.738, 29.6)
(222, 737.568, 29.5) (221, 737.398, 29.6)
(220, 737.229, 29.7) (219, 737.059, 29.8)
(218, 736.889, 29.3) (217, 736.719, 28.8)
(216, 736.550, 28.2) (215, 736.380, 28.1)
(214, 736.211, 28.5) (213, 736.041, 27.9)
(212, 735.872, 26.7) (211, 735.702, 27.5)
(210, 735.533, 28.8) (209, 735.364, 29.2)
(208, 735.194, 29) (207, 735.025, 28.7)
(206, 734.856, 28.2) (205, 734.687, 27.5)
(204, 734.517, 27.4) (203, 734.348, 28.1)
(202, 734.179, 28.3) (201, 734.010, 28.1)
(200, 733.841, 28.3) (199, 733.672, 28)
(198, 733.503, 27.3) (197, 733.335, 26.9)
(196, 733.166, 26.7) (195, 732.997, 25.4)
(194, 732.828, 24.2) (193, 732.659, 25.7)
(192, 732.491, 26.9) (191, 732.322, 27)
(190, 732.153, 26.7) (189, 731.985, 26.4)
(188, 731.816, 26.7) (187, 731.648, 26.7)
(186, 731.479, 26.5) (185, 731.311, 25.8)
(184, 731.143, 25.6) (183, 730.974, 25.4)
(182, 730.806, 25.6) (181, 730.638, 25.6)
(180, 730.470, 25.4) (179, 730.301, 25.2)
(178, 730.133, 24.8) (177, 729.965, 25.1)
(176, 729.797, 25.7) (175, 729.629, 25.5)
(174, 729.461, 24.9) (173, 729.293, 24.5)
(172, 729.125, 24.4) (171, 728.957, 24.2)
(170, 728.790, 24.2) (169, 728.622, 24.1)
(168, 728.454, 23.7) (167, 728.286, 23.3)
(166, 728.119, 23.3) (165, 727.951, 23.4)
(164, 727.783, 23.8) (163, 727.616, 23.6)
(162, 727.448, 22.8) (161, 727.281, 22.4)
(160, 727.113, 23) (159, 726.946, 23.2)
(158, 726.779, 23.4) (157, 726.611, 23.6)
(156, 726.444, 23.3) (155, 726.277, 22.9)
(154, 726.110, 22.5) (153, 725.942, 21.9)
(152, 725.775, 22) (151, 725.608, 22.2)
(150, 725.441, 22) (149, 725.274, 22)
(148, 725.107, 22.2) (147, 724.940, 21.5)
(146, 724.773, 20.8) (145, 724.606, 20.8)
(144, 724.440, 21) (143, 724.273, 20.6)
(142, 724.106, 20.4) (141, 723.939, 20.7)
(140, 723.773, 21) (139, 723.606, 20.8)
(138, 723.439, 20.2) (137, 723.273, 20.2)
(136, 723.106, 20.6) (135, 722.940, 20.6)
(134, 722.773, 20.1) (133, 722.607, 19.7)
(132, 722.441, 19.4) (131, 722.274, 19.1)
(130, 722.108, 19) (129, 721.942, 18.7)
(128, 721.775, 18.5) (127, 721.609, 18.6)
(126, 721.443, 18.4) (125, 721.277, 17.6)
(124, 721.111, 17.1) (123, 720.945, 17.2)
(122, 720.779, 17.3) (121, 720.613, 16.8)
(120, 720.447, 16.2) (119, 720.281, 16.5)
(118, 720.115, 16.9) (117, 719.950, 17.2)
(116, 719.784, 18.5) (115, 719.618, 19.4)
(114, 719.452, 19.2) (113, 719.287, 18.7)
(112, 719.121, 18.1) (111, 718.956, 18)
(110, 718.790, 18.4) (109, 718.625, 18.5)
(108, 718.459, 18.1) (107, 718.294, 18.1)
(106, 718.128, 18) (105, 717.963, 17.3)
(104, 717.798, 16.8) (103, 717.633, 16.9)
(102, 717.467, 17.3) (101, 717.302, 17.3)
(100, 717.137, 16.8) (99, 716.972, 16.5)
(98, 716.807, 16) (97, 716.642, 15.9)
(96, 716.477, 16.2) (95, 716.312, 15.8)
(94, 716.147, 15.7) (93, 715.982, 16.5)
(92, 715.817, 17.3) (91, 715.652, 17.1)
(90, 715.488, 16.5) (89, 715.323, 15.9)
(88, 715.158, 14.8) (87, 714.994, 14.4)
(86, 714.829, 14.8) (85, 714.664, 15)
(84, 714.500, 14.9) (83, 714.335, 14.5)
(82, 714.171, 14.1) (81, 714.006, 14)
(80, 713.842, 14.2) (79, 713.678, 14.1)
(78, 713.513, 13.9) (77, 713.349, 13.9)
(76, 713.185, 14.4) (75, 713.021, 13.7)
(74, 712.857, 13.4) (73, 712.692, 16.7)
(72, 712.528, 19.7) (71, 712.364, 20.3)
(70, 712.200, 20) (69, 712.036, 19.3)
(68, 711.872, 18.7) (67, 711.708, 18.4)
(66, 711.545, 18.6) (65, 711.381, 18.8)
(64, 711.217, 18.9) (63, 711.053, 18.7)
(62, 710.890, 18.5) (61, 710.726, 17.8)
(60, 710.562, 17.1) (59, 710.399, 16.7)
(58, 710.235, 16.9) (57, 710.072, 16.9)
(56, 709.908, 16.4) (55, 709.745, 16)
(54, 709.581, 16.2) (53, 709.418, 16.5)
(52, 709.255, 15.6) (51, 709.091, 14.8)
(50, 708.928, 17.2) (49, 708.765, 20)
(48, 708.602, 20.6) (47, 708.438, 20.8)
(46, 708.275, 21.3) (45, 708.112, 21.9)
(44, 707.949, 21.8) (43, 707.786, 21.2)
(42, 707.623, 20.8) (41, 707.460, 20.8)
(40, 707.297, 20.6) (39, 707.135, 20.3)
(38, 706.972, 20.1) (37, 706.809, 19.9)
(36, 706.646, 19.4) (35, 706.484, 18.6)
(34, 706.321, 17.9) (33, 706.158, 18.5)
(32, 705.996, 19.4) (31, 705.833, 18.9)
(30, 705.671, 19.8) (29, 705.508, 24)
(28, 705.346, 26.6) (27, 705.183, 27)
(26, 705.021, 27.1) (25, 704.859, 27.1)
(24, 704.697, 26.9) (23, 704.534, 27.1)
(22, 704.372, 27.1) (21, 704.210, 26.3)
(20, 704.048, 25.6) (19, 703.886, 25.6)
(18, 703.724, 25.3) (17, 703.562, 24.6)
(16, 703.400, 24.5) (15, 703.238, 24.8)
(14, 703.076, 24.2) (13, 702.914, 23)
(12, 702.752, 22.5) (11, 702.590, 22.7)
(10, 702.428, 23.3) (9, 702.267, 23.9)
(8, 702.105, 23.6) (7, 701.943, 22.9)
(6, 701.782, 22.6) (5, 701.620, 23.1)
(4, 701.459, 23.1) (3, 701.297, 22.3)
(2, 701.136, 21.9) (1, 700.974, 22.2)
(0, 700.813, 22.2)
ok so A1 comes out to 0.36 mag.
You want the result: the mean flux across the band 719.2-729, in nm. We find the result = 20.7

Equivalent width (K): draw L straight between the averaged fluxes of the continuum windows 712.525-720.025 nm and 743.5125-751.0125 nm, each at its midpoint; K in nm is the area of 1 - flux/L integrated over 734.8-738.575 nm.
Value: -0.35 nm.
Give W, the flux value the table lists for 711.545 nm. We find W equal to 18.6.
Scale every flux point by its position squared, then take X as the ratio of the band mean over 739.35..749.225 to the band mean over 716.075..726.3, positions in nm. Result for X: 1.8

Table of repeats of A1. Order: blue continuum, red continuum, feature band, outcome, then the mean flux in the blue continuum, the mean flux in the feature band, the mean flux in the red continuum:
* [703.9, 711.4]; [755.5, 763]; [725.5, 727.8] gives 0.08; 20.5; 22.9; 32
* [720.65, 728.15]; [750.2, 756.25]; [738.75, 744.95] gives -0.08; 20.9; 30.6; 33.3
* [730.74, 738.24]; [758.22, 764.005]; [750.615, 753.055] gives -0.12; 27.7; 33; 30.7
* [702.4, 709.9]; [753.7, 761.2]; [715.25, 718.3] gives 0.39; 21.8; 16.7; 32.6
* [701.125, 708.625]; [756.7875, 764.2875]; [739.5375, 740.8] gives -0.07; 22.8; 29.9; 31.1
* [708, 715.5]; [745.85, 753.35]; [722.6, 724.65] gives 0.06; 16.9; 20.5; 32.4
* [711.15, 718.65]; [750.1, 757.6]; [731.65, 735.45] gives -0.12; 16.5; 27.3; 33.3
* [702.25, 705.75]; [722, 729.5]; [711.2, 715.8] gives 0.42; 25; 16.2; 22.1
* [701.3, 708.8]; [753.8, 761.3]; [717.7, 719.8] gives 0.36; 22.8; 18.2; 32.6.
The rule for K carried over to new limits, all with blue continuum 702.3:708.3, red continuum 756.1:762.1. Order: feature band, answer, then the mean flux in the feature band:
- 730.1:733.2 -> 0.16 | 25.9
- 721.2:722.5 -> 0.36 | 18.6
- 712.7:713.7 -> 0.42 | 14.1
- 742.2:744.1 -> -0.12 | 31.1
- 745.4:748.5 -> -0.23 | 32.1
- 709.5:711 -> 0.43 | 17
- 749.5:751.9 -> -0.16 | 32.6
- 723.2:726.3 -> 0.57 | 21.3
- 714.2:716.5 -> 0.84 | 15.6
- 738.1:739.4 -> -0.08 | 30.2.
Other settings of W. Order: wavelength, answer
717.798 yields 16.8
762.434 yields 31.9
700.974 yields 22.2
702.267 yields 23.9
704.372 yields 27.1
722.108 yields 19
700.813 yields 22.2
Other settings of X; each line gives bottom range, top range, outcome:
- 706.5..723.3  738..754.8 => 1.96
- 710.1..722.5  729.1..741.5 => 1.73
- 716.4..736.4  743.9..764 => 1.54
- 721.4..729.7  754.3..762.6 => 1.61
